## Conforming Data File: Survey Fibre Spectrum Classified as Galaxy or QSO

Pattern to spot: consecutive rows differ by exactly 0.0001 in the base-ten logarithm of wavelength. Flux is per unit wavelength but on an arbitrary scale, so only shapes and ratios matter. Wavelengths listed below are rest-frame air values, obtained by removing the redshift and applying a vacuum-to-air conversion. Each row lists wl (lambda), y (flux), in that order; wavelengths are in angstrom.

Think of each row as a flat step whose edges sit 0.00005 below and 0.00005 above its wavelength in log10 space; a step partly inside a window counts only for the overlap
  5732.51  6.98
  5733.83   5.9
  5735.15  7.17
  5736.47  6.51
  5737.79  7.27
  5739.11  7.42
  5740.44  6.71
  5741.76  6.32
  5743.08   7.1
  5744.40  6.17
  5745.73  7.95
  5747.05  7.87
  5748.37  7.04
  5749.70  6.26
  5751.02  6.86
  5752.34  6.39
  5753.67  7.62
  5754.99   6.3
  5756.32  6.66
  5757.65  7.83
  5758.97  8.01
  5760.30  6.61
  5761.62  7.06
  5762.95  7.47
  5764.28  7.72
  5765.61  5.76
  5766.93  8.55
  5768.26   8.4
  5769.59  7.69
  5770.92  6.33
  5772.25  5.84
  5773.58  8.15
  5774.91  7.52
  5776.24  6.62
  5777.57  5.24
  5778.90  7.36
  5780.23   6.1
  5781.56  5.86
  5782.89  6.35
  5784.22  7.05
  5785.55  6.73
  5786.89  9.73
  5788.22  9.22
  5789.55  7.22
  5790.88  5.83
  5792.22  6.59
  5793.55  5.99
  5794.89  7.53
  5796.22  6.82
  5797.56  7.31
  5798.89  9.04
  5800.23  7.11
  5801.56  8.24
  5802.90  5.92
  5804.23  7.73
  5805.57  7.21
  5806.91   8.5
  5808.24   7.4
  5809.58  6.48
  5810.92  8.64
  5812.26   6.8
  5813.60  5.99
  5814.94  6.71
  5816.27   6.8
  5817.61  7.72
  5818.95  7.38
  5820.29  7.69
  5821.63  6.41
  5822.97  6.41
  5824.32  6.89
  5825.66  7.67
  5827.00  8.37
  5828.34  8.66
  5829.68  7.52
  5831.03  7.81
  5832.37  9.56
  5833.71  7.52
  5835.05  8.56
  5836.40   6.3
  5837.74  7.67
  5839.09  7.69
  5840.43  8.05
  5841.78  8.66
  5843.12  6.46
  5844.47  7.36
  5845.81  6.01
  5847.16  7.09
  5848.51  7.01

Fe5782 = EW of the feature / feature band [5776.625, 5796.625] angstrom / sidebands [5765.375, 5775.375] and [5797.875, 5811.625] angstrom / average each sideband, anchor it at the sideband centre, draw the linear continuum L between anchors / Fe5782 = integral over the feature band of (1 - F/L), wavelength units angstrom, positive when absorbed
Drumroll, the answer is 1.52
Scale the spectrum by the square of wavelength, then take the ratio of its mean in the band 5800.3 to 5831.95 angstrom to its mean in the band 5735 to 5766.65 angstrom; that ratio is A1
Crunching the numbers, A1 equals 1.07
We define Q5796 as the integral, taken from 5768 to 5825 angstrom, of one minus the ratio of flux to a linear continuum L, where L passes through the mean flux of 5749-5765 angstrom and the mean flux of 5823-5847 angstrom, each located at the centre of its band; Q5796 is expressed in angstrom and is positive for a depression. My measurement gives 1.80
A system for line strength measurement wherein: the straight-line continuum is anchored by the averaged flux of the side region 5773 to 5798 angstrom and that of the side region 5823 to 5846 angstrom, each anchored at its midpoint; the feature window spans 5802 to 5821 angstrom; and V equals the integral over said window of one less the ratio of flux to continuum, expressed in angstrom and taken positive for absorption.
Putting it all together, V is 0.4 angstrom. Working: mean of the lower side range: 7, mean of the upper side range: 7.69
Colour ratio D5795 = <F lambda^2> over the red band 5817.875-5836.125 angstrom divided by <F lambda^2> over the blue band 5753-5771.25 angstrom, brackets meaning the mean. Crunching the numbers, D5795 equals 1.08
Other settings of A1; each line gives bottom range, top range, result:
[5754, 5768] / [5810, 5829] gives 1.03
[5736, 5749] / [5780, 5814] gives 1.05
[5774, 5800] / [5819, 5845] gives 1.10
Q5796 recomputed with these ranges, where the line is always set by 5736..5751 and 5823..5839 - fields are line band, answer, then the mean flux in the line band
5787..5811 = 0.3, 7.4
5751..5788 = 0.6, 7.09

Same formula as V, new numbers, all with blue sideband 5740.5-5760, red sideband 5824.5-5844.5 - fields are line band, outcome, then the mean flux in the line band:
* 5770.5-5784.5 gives 1.36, 6.58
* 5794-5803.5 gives 0.12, 7.4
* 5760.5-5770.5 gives -0.40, 7.45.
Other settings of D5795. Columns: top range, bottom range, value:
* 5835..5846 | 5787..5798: 1.05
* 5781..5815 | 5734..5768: 1.04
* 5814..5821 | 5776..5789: 1.04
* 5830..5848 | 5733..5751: 1.14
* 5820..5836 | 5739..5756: 1.15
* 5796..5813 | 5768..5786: 1.12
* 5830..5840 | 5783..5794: 1.10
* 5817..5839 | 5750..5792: 1.10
